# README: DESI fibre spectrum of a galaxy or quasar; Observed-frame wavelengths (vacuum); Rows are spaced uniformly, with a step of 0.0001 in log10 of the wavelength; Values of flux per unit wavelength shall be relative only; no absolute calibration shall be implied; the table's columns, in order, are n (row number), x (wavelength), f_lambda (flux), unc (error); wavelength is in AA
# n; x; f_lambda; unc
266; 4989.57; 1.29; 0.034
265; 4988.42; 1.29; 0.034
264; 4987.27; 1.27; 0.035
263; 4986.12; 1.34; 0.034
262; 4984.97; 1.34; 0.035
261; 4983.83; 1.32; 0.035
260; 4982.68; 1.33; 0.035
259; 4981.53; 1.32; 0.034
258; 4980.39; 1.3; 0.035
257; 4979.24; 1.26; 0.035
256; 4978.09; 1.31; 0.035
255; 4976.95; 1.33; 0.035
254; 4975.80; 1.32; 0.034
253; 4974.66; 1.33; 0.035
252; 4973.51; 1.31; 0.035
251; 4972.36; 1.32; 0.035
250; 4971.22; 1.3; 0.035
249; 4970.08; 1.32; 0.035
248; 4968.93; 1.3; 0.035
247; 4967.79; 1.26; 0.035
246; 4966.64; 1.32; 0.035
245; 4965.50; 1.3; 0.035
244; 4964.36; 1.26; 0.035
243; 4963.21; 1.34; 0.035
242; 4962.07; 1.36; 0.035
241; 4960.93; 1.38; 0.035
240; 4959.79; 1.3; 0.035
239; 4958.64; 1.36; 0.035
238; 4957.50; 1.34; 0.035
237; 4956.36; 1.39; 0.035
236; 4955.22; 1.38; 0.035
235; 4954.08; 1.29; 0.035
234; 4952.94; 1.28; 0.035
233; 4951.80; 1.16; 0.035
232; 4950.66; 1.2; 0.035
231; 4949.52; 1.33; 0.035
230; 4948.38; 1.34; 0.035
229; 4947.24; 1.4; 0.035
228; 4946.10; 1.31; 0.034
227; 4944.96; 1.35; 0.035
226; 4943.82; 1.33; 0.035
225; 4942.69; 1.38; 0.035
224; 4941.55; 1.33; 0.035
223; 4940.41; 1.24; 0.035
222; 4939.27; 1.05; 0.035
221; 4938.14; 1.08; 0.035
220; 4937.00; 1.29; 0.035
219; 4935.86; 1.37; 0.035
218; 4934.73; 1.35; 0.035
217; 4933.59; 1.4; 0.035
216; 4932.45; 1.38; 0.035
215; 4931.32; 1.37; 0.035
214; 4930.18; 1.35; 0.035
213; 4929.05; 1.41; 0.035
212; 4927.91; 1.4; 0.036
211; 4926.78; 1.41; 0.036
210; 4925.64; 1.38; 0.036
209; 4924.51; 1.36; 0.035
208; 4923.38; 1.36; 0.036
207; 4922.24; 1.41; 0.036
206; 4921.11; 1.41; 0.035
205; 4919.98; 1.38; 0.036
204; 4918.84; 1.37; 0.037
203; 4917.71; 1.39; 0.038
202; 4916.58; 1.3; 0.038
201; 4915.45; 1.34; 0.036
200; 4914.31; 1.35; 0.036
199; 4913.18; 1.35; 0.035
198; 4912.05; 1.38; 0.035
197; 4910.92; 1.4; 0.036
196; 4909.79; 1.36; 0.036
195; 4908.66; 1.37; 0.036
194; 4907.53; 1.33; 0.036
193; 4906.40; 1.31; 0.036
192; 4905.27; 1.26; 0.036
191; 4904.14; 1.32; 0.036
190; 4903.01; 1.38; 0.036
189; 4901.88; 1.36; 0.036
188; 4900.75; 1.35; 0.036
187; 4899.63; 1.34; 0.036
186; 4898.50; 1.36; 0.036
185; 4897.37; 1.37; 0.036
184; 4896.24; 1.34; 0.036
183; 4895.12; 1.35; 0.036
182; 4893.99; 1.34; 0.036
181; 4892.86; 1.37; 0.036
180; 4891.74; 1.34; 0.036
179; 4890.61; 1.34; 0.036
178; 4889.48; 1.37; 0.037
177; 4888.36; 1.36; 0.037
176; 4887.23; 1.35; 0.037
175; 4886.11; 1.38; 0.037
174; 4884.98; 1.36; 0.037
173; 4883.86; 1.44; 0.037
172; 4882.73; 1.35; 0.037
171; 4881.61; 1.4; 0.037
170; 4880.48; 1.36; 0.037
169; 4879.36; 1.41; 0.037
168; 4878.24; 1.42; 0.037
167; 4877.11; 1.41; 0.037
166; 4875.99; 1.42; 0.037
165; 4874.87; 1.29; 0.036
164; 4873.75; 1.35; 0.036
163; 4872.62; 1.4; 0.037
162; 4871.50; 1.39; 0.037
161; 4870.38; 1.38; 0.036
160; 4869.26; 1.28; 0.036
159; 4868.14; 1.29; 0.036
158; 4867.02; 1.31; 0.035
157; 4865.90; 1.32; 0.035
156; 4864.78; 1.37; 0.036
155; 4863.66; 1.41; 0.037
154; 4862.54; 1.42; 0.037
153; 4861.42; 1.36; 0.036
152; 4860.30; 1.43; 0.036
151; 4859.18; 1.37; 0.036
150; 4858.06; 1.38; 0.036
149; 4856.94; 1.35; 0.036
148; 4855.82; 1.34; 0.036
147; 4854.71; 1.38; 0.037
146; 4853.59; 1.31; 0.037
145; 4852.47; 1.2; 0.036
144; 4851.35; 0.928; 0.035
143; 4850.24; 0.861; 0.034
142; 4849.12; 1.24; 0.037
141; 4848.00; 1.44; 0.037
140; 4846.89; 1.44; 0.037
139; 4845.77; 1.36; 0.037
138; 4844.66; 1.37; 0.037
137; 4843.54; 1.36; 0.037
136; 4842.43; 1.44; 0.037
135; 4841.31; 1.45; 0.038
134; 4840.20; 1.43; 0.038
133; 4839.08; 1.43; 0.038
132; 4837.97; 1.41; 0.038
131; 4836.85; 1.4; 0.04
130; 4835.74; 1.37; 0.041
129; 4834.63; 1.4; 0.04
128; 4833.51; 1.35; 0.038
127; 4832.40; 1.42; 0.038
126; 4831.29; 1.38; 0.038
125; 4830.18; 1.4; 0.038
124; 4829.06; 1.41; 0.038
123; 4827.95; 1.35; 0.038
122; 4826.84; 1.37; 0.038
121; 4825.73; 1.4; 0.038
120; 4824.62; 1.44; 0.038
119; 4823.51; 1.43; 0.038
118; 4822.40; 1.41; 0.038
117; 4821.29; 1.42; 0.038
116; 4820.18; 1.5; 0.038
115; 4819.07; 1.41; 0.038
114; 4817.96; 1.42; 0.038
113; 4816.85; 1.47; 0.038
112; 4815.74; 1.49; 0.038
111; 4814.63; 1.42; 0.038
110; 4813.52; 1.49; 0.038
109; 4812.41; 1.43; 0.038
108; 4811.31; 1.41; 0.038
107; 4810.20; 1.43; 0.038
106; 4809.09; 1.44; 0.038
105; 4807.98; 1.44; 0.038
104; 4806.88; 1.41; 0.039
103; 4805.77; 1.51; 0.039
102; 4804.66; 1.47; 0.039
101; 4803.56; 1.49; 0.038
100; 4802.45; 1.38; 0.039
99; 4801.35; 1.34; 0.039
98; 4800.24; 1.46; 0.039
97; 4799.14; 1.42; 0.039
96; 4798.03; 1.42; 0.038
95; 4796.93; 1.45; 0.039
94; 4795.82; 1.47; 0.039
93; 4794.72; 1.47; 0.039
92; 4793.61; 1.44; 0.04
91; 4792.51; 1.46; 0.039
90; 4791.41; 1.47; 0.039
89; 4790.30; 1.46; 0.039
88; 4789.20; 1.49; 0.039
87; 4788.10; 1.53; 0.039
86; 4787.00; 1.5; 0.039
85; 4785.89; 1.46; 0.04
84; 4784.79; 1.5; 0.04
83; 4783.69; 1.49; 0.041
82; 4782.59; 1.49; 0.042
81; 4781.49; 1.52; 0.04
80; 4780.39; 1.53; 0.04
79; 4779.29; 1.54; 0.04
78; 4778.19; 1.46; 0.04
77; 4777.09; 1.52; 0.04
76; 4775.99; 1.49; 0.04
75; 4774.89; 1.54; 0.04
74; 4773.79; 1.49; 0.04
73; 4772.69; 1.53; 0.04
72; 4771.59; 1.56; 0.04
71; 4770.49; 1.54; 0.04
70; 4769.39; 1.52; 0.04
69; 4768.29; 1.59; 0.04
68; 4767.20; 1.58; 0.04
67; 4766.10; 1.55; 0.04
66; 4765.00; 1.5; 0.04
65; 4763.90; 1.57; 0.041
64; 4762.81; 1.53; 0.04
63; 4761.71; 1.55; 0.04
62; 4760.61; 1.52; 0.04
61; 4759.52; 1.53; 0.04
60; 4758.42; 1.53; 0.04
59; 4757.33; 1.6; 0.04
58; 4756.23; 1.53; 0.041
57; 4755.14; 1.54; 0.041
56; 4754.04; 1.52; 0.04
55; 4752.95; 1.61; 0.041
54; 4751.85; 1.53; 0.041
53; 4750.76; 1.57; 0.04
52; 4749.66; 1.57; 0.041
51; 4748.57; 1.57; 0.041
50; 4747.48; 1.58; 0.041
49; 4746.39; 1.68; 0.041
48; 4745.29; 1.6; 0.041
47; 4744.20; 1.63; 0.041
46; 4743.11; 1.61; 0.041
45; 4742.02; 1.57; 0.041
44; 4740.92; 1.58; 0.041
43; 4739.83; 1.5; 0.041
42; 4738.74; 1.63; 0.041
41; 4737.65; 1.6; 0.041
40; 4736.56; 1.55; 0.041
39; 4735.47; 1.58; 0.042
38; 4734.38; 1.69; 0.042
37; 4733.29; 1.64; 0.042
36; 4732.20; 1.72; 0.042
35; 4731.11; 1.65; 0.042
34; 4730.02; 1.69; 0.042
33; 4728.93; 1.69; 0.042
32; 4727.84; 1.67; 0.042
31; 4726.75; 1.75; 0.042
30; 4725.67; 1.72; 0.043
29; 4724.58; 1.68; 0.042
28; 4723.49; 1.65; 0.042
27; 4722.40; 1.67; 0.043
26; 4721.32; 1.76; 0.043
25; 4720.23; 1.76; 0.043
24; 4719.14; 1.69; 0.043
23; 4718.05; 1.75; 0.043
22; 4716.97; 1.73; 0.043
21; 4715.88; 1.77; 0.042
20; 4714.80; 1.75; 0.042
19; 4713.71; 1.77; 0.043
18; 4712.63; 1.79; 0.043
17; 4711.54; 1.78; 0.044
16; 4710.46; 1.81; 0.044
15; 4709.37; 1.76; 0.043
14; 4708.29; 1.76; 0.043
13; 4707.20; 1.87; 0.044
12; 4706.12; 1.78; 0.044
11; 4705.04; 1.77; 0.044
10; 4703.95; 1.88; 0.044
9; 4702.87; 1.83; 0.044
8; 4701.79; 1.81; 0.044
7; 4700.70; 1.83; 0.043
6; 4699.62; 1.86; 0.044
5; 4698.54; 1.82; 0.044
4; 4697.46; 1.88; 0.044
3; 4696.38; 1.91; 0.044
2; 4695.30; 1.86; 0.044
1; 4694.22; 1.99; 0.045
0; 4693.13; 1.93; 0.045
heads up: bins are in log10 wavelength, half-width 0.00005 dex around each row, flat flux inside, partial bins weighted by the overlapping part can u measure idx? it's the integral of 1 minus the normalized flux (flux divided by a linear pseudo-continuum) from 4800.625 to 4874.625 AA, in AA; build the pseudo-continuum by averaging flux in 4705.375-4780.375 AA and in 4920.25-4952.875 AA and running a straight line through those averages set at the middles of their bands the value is 5.0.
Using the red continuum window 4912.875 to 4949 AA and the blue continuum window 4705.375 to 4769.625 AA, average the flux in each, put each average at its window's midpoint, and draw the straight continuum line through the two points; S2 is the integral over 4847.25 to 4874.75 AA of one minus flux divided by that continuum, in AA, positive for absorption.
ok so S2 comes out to 2.6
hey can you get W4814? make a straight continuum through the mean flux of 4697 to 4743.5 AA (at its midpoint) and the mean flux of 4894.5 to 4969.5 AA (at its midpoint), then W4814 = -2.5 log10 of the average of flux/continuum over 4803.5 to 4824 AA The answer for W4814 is 0.076 mag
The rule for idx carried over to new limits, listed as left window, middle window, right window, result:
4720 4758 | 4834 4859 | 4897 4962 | 2.24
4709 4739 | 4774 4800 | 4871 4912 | 1.52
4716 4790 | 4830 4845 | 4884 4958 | 0.63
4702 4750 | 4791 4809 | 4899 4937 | 1.41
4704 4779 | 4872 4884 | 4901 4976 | 0.32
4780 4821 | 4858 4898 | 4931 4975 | 0.45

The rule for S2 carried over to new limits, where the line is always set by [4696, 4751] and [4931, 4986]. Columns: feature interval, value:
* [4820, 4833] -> 1.1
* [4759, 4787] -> 1.8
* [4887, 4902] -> 0.7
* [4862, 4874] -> 0.9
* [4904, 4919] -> 0.5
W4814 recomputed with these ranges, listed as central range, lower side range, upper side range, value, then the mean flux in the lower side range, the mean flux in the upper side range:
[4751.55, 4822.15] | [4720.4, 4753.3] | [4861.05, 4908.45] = 0.036 mag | 1.63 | 1.36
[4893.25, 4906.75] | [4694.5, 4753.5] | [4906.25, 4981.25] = 0.051 mag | 1.71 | 1.33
